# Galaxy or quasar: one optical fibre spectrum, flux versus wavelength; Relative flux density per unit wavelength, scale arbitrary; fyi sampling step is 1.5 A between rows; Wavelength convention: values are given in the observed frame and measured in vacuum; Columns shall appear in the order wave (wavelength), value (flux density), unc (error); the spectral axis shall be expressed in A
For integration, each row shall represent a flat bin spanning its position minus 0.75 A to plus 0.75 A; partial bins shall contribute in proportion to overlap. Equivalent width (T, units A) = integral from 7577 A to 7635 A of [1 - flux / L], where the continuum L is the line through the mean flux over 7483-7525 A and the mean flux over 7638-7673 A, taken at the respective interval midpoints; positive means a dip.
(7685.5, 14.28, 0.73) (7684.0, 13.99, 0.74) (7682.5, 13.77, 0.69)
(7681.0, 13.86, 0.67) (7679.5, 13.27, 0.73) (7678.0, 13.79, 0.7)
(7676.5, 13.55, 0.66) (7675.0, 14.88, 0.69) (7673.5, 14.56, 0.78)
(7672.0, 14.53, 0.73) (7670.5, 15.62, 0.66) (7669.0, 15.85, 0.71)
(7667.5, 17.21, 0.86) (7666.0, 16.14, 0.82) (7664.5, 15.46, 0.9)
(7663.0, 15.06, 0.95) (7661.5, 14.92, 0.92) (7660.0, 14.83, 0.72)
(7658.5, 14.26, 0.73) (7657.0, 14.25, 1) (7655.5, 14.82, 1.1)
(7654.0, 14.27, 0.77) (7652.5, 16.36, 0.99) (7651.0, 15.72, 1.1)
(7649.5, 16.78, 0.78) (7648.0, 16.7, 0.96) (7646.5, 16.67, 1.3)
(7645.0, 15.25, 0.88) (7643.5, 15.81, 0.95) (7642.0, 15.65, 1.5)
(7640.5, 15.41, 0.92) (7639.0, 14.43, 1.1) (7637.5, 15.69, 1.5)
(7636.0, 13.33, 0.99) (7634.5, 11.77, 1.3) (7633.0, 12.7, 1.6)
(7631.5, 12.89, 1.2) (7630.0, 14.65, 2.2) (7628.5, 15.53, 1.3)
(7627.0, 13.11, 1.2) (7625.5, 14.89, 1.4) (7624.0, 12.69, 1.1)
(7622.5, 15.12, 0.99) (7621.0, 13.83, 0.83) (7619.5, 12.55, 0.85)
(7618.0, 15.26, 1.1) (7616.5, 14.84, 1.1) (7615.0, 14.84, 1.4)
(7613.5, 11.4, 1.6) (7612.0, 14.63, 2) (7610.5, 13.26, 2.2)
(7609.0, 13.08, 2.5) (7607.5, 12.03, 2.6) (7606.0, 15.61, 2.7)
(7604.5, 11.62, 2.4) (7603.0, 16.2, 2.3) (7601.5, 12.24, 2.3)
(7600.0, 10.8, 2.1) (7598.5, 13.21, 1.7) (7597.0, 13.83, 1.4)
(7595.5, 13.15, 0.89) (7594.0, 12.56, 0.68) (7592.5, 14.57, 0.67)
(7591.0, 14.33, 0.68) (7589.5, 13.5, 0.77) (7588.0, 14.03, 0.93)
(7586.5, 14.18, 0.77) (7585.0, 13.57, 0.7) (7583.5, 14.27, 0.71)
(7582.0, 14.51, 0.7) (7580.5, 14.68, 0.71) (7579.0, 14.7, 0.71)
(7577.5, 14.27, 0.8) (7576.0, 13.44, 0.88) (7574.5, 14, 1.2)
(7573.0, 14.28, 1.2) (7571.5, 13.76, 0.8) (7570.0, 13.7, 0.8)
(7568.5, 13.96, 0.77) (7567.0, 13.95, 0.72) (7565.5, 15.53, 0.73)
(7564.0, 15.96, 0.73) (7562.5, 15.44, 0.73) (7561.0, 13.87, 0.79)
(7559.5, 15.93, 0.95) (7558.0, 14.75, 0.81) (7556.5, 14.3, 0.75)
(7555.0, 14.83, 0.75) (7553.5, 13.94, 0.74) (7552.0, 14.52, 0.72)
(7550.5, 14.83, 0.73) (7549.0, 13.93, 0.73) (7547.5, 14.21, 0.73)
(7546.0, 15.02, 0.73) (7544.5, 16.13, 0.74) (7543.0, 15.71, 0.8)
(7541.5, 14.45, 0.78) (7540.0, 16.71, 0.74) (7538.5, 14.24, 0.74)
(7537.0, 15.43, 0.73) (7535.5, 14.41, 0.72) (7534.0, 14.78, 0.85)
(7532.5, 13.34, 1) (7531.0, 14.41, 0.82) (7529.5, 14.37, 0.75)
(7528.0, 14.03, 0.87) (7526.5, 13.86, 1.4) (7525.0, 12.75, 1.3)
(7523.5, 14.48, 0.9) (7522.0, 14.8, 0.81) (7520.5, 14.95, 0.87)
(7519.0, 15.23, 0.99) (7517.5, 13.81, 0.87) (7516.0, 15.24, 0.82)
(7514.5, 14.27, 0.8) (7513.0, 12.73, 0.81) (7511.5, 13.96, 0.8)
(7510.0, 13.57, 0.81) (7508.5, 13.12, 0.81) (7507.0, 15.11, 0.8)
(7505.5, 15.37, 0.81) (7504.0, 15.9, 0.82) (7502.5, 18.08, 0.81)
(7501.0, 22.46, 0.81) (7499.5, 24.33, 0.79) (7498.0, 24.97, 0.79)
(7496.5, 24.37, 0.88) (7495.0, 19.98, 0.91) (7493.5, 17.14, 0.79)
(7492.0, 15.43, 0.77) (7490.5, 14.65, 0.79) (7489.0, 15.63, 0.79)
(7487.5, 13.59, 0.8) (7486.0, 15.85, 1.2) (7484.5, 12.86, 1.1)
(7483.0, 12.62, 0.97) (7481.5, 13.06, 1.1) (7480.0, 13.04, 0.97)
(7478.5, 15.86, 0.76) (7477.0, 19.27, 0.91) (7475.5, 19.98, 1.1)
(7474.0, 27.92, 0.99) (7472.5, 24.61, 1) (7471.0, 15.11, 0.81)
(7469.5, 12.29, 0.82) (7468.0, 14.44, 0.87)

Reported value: 7.4 A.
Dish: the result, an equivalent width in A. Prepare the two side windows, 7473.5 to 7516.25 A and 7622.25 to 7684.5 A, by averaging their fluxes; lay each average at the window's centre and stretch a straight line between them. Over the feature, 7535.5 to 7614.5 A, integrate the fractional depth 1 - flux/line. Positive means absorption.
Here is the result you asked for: 8.2 A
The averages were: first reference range 16.9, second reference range 14.8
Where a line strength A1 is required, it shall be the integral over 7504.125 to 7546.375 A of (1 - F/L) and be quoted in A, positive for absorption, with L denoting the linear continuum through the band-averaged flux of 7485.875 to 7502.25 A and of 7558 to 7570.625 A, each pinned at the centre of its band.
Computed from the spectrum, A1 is 6.38 A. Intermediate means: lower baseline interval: 19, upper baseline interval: 14.8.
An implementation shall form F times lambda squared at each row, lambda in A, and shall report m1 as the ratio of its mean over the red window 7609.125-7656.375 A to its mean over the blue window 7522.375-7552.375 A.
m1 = 1.0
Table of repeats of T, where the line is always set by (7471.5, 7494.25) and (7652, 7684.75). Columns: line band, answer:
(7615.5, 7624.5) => 0.7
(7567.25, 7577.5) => 1.2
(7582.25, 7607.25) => 3.2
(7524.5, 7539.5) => 1.8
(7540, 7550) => 0.7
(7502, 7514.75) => 1.4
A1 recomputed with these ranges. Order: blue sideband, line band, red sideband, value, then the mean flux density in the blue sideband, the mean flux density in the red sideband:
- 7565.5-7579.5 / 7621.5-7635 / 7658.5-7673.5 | 1.0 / 14.1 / 15.4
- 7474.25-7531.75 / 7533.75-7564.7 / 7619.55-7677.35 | 1.4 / 16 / 14.8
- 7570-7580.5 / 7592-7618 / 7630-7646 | 1.4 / 14.1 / 14.3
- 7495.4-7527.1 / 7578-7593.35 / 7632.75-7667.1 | 1.5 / 16.4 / 15.1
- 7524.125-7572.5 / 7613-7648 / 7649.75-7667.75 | 1.7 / 14.6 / 15.3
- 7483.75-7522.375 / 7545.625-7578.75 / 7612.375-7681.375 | 2.6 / 16.5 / 14.7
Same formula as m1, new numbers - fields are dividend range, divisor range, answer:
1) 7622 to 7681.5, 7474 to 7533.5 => 0.96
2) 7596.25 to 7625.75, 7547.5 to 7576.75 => 0.95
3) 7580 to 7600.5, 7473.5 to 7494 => 0.88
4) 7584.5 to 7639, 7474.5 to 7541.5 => 0.89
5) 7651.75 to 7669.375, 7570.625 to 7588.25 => 1.10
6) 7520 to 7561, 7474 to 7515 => 0.88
